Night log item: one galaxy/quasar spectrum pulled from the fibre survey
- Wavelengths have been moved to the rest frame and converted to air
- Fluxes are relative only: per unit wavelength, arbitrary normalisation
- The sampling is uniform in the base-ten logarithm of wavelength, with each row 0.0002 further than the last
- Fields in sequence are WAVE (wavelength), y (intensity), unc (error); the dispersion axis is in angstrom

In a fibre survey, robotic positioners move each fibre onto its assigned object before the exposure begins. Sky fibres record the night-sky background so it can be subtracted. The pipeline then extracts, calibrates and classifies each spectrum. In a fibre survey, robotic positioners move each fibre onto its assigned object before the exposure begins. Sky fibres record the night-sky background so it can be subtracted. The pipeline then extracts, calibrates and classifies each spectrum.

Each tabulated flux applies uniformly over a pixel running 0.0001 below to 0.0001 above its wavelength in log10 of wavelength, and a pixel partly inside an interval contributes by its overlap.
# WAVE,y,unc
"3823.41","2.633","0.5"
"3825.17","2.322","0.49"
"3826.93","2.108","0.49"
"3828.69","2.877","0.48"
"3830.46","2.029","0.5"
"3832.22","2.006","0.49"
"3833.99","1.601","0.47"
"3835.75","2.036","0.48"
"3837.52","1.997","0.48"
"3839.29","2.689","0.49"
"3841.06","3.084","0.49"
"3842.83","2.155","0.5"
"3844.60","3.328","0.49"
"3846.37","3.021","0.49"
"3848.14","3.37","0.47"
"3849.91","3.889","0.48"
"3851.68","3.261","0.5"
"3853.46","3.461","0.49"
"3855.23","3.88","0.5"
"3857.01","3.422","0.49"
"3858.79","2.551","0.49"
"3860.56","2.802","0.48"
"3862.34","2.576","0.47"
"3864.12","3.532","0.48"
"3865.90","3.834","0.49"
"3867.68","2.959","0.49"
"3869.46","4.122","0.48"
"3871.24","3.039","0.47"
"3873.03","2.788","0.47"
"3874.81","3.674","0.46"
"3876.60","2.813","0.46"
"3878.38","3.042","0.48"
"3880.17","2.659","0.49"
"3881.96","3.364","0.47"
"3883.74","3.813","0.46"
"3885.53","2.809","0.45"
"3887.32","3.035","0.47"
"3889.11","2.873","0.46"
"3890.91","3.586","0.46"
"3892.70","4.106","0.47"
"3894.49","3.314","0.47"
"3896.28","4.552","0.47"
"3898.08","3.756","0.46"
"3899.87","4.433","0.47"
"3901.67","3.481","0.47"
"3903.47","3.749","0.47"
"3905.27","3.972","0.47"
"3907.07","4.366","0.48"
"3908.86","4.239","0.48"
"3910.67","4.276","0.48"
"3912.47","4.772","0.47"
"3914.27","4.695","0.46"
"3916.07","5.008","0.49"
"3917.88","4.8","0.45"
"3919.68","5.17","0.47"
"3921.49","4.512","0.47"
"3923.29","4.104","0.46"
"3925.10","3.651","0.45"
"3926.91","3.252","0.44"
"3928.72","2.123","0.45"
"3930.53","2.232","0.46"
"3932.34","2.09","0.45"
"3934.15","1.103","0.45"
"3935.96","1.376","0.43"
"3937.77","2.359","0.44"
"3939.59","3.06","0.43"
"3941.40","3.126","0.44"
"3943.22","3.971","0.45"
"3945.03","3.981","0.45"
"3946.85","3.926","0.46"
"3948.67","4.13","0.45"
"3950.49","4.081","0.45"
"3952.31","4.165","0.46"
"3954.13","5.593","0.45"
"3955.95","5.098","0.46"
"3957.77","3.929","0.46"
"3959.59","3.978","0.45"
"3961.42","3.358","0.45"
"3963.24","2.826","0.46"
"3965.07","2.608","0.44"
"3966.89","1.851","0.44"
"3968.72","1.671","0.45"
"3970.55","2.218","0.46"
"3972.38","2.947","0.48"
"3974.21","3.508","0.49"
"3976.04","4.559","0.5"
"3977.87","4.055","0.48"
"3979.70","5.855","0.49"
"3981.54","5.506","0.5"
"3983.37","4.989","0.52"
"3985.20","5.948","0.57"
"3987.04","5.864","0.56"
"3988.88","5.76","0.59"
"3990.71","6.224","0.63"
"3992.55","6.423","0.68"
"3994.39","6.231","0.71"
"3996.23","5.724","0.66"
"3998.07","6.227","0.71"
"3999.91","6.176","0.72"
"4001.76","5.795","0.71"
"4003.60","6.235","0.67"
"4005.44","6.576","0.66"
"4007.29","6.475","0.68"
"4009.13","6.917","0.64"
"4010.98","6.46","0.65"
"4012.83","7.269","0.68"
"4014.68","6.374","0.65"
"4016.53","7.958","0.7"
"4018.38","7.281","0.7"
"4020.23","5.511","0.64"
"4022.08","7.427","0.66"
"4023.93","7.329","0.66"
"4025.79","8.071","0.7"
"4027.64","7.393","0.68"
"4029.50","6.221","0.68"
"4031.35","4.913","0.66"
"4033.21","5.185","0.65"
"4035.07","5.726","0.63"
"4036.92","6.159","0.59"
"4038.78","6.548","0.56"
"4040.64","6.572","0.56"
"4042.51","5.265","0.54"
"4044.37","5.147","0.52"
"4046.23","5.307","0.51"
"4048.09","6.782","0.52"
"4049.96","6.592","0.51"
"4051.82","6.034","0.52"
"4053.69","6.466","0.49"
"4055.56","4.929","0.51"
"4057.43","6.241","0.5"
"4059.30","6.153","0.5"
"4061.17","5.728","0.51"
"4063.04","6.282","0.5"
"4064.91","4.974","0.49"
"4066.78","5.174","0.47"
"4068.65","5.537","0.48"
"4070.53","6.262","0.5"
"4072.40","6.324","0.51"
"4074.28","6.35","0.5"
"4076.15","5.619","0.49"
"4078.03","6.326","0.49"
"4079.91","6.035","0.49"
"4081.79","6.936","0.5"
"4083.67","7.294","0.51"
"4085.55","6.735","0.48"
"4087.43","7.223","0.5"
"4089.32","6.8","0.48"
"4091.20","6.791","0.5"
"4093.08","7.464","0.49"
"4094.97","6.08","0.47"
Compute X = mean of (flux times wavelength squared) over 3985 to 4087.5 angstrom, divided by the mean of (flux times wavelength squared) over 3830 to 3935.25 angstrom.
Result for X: 2.02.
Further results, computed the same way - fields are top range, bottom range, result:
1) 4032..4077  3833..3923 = 1.84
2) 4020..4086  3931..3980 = 1.93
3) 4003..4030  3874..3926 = 1.89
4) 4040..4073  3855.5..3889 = 2.03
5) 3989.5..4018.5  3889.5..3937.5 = 1.84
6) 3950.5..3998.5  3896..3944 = 1.28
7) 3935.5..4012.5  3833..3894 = 1.58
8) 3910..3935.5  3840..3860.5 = 1.18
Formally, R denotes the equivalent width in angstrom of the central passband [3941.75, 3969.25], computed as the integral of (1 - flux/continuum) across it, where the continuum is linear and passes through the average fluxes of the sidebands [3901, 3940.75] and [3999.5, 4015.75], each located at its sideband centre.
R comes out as 5.8 angstrom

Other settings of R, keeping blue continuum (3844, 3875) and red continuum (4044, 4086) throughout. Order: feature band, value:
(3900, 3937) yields 3.6 angstrom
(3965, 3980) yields 5.1 angstrom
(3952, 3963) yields 0.8 angstrom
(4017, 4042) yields -4.1 angstrom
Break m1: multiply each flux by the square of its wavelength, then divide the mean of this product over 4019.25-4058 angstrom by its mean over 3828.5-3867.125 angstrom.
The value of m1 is 2.36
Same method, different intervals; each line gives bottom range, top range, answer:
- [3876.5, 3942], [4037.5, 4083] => 1.84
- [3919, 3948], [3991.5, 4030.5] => 2.22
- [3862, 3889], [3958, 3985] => 1.19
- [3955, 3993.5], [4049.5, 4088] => 1.51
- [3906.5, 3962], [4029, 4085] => 1.69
